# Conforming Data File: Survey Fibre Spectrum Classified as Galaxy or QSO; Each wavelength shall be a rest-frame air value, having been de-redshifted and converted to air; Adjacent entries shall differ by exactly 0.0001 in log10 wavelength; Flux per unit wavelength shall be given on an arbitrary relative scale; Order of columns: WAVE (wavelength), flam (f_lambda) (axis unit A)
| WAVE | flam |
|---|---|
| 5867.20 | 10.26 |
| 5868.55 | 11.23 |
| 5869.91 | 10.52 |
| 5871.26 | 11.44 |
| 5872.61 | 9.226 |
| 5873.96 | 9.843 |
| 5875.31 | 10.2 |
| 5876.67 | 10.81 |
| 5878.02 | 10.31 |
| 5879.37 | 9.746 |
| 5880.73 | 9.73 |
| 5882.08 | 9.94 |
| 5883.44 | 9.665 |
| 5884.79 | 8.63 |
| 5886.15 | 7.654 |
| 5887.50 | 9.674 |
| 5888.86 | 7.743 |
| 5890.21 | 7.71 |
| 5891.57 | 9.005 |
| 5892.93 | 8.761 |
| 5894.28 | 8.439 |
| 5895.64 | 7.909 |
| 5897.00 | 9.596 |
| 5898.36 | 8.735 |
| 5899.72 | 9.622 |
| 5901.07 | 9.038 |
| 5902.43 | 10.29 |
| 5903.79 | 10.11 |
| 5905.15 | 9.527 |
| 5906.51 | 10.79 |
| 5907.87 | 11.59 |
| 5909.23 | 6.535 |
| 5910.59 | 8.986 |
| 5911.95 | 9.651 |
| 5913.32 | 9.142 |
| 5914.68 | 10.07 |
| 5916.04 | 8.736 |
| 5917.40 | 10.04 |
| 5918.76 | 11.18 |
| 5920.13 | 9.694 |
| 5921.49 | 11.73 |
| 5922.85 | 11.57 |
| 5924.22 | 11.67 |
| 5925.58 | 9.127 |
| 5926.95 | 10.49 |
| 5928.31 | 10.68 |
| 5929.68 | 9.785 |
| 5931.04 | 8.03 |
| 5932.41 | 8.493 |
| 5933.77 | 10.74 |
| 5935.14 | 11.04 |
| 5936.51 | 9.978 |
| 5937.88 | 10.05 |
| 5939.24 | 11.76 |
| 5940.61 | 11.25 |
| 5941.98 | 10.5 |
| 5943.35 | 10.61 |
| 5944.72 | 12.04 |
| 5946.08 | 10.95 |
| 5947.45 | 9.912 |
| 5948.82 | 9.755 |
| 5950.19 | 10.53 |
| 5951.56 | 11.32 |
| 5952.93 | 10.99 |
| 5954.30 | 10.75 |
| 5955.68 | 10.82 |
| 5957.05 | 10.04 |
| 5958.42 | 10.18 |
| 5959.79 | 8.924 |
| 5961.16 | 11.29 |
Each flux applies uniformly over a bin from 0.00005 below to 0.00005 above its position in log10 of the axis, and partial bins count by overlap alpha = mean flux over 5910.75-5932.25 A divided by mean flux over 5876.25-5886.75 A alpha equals 1.1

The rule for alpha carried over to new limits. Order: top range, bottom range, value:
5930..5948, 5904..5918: 1.09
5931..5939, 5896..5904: 1.05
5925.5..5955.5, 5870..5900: 1.12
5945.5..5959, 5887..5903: 1.19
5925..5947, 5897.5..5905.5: 1.08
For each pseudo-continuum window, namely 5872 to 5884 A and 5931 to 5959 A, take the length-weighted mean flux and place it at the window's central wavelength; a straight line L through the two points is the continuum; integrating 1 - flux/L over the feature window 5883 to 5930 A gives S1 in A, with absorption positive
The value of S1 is 3.1 A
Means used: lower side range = 9.95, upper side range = 10.5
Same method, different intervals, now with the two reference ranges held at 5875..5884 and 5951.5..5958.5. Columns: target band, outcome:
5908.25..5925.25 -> 0.7 A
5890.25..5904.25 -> 1.5 A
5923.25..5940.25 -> 0.4 A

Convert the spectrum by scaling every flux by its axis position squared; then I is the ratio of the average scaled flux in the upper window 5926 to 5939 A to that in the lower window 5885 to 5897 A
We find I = 1.20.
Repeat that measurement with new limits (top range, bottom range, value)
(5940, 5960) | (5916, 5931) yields 1.03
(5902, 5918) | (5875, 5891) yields 1.04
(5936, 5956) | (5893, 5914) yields 1.17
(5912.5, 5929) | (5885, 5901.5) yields 1.21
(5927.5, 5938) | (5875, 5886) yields 1.03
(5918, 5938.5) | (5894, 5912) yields 1.11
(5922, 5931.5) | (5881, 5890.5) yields 1.18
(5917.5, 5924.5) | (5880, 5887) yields 1.22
